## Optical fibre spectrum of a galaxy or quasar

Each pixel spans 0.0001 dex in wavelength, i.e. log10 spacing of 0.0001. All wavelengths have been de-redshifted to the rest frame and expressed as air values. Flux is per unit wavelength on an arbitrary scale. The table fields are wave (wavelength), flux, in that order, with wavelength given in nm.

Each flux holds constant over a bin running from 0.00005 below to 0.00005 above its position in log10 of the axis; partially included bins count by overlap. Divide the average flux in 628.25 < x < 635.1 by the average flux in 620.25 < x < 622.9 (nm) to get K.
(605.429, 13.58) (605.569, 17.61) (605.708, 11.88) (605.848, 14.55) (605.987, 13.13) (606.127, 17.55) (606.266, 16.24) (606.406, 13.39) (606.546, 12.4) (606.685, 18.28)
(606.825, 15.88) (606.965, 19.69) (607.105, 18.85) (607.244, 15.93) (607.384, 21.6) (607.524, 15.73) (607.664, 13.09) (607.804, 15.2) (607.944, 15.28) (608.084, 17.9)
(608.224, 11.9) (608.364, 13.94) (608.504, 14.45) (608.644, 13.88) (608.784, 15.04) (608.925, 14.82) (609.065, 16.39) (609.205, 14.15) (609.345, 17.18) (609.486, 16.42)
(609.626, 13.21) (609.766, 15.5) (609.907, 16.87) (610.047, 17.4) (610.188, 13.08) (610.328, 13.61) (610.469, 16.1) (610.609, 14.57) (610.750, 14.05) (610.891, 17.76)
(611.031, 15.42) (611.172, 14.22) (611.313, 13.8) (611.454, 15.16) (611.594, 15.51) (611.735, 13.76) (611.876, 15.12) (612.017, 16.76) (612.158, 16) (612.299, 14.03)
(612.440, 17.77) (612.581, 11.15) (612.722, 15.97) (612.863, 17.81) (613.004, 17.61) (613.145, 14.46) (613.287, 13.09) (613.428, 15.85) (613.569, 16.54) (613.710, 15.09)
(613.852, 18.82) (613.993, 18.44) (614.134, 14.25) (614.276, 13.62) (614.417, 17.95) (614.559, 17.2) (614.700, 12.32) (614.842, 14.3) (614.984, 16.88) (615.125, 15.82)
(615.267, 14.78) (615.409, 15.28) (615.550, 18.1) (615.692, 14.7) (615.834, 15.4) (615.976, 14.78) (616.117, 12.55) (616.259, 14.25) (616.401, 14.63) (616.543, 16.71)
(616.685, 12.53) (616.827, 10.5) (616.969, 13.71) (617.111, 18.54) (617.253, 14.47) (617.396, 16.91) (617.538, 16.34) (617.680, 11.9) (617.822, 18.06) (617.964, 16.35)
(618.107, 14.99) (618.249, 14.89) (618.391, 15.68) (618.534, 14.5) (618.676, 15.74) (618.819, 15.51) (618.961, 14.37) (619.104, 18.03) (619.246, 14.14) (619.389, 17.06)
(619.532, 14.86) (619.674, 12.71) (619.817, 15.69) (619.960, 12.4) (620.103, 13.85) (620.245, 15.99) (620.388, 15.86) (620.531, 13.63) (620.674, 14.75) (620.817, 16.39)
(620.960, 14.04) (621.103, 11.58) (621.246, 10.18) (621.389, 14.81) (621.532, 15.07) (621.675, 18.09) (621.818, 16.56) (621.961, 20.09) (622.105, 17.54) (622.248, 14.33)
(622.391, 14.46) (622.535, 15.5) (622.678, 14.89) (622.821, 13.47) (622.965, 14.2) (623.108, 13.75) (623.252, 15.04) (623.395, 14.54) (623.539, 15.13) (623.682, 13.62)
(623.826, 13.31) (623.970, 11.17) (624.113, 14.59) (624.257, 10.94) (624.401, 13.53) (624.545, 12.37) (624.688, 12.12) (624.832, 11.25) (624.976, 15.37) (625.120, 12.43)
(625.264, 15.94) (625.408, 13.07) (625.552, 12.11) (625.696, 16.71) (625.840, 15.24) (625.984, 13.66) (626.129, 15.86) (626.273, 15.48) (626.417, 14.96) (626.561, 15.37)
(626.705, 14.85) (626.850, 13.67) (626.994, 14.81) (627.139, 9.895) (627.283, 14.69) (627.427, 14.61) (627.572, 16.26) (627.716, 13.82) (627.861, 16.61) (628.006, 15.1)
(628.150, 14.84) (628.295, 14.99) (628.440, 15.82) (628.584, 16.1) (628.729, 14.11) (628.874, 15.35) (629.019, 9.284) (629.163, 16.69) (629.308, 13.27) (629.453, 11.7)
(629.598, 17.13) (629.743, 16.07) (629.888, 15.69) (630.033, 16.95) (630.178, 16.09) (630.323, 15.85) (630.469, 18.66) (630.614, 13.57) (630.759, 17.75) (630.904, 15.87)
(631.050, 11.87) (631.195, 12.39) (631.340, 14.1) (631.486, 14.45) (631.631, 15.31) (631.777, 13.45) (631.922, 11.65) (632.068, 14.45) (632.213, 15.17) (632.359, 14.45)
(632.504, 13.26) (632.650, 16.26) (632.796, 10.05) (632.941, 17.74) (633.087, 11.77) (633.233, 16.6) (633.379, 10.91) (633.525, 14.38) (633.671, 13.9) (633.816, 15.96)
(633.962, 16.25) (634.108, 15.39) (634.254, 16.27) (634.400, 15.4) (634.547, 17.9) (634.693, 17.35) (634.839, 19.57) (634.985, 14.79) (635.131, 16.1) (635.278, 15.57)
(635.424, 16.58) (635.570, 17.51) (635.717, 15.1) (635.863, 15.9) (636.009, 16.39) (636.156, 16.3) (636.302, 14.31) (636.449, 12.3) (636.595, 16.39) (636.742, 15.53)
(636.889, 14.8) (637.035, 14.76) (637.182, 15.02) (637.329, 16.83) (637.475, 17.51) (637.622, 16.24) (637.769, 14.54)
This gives 1.0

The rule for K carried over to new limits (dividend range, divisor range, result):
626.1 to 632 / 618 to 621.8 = 0.99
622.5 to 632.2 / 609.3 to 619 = 0.94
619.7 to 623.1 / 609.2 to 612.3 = 0.98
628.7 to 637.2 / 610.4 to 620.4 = 0.99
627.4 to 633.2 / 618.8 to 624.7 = 1.01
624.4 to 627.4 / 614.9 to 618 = 0.92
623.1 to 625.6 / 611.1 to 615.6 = 0.86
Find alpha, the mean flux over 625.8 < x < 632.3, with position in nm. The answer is 14.7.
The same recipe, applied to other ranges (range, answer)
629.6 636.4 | 15.3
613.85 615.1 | 15.8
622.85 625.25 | 13.4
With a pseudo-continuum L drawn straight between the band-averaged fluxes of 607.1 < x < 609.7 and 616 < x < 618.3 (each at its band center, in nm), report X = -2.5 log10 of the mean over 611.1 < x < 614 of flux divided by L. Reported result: -0.02 mag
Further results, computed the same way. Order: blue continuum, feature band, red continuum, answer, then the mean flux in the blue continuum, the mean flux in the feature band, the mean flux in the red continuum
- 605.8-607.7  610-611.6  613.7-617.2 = 0.05 mag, 16.2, 15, 15.2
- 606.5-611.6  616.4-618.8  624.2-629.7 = -0.01 mag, 15.5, 15.1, 14.2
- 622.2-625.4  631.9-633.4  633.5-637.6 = 0.10 mag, 13.7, 14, 15.9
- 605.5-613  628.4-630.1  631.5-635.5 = 0.02 mag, 15.4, 14.8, 15.1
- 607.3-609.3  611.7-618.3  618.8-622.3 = -0.01 mag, 15.3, 15.3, 15.1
